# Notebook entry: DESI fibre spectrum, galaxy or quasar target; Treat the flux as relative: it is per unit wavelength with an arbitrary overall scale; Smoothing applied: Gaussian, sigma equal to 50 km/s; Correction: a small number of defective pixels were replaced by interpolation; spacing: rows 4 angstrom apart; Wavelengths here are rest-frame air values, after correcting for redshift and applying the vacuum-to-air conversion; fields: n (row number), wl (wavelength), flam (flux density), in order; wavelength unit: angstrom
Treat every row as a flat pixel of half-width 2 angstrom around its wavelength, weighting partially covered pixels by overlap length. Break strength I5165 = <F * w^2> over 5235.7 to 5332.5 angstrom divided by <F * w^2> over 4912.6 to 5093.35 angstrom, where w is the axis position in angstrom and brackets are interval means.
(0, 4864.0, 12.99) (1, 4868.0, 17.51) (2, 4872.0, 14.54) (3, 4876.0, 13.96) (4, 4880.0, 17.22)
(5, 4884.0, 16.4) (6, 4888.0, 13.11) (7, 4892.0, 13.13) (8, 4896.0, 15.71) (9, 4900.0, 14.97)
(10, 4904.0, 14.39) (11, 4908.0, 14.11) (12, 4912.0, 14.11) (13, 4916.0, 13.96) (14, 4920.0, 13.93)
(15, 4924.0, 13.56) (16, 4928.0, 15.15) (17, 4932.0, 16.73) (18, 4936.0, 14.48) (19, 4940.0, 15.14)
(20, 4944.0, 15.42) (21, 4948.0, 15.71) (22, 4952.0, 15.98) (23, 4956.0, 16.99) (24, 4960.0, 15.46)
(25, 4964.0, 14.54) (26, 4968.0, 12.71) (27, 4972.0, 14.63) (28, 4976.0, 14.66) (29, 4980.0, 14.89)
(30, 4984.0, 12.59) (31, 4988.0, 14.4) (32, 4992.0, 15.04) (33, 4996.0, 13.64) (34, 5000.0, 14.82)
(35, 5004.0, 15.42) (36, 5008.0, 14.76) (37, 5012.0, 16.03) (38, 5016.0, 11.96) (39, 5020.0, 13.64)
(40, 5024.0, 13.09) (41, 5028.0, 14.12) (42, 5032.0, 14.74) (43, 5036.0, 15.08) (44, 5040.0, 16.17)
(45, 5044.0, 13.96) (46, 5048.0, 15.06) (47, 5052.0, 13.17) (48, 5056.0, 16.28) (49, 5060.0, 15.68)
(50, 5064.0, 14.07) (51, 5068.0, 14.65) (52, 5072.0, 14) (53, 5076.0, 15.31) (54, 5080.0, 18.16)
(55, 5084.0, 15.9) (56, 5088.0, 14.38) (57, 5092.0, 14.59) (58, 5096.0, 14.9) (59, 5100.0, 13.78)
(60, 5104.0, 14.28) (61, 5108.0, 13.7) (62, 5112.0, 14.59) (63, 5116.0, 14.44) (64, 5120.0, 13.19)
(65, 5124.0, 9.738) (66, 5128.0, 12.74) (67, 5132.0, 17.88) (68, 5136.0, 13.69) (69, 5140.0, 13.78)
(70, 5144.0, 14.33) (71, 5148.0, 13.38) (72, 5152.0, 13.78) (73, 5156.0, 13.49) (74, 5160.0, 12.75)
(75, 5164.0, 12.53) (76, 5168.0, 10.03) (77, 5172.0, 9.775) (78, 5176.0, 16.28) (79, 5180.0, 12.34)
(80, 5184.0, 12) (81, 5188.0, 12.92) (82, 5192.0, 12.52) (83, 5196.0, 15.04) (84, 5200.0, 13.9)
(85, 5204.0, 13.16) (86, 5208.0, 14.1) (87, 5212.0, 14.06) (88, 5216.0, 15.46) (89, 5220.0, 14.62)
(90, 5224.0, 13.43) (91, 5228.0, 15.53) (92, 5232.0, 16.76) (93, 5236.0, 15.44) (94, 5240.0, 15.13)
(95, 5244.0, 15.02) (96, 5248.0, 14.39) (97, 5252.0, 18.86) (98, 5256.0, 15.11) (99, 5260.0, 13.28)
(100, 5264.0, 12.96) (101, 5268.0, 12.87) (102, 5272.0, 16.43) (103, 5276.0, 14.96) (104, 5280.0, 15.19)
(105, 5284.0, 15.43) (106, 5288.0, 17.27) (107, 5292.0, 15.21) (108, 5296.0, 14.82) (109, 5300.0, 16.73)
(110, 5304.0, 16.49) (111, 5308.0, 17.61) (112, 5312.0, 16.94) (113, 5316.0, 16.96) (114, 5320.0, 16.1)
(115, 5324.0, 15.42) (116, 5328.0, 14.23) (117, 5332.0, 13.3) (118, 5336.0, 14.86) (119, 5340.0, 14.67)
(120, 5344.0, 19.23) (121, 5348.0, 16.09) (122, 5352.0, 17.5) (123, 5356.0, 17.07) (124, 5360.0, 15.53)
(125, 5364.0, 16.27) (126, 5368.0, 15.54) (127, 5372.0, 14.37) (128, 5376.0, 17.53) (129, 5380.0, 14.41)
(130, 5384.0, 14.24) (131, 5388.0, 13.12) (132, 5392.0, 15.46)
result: 1.17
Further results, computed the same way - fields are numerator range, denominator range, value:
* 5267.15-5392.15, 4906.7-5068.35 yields 1.22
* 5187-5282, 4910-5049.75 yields 1.11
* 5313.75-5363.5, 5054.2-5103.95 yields 1.17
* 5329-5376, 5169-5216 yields 1.27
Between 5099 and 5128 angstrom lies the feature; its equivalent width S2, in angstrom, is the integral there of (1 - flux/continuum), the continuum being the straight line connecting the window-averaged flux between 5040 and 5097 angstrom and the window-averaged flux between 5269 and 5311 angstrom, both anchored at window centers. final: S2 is 3.6 angstrom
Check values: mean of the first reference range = 15.1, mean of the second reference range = 16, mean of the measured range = 13.3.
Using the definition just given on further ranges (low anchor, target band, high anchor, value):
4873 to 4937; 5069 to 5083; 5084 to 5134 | -1.5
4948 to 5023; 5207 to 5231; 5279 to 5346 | 1.4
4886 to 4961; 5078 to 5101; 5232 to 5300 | -0.5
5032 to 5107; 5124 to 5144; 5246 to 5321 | 1.5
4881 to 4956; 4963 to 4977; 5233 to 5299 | 0.8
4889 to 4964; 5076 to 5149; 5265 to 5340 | 4.2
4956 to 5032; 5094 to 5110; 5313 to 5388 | 0.6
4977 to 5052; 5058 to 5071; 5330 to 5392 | -0.2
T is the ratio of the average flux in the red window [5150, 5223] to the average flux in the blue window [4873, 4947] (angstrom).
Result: 0.9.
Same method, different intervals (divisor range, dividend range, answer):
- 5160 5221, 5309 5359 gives 1.22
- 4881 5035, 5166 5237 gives 0.94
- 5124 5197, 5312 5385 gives 1.20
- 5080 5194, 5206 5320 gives 1.14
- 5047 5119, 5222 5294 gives 1.03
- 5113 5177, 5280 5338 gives 1.20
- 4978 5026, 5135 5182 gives 0.92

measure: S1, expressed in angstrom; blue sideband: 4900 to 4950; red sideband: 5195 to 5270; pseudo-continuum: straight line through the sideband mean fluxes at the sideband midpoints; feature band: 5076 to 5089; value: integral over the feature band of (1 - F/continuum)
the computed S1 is -1.3 angstrom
